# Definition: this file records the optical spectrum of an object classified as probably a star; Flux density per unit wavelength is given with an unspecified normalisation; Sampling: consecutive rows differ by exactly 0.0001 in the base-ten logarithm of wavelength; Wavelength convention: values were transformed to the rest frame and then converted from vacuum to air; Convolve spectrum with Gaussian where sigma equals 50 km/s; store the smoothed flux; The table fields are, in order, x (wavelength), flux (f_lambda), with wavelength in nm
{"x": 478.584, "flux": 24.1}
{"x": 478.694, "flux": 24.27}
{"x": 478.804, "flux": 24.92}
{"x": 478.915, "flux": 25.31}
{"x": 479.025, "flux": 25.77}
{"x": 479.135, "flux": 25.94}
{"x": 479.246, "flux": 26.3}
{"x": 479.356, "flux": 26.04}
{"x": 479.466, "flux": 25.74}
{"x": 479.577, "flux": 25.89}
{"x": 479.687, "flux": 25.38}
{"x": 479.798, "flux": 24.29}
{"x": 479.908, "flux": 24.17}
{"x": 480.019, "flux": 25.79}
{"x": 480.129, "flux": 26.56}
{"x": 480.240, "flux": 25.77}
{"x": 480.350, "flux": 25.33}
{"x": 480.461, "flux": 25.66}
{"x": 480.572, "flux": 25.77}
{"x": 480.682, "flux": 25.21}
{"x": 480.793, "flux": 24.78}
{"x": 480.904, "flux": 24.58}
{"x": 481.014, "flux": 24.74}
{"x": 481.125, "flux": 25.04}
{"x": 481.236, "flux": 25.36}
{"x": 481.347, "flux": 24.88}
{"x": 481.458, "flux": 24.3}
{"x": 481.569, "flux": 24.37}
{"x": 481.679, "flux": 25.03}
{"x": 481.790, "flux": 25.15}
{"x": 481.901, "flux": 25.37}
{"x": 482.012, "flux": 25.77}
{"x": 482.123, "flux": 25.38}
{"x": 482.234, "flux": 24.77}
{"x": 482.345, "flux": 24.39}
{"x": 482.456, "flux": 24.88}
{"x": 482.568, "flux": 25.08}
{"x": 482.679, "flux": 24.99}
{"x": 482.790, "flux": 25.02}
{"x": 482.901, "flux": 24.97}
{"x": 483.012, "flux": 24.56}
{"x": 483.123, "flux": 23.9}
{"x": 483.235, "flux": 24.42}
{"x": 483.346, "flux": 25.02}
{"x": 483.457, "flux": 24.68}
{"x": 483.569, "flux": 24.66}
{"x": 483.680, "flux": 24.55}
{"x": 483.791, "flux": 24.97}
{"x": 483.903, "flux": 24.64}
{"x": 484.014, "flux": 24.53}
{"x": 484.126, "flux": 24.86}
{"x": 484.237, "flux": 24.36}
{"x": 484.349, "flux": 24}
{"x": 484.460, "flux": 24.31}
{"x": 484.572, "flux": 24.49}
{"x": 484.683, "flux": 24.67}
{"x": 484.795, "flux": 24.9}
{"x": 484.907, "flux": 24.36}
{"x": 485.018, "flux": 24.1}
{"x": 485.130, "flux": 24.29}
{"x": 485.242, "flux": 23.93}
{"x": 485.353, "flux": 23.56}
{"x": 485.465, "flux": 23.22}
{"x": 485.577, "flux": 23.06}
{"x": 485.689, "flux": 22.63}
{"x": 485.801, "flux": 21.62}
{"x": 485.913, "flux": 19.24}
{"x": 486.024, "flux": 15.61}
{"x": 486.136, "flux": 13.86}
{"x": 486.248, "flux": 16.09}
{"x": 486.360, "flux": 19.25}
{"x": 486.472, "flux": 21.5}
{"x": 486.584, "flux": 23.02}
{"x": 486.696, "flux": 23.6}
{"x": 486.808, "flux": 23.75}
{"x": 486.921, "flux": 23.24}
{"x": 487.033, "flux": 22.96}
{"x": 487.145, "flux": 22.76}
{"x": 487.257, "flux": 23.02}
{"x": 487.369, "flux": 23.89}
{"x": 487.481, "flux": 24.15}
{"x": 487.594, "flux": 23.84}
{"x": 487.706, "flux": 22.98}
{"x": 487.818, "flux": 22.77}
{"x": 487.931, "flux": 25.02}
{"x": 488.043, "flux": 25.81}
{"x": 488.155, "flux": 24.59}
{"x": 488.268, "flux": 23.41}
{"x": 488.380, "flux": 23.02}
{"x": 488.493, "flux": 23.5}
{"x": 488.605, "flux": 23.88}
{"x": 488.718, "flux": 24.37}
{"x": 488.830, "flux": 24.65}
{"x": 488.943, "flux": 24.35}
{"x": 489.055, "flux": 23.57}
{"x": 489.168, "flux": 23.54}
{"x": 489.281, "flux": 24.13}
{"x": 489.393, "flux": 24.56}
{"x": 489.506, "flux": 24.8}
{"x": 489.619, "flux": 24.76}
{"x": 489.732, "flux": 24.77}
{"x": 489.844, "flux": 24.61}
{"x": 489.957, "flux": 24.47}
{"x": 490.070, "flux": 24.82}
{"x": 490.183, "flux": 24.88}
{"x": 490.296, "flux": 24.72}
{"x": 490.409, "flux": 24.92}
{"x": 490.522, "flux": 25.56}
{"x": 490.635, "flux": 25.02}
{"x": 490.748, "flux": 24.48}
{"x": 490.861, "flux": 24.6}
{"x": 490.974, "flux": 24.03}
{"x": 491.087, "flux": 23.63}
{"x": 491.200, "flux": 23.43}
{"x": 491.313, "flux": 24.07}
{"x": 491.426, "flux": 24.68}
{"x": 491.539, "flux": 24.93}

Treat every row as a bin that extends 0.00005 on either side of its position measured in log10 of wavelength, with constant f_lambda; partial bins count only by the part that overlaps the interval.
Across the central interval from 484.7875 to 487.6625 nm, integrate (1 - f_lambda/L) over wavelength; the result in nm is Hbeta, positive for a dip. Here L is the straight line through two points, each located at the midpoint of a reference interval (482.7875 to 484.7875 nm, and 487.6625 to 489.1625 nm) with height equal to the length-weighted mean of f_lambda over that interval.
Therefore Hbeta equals 0.26 nm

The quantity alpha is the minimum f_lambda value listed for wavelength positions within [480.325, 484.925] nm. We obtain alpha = 23.9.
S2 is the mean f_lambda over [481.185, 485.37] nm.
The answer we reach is 24.7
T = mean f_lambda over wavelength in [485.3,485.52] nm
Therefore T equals 23.4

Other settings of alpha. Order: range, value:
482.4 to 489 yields 13.86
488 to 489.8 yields 23.02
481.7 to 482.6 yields 24.39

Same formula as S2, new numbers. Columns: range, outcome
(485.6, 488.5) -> 22.1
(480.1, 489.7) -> 23.9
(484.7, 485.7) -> 23.9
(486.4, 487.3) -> 22.9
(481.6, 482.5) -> 25.1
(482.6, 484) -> 24.7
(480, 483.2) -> 25.1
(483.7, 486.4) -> 22.6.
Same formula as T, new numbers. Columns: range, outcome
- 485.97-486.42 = 16.2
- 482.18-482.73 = 24.8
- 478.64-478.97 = 24.8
